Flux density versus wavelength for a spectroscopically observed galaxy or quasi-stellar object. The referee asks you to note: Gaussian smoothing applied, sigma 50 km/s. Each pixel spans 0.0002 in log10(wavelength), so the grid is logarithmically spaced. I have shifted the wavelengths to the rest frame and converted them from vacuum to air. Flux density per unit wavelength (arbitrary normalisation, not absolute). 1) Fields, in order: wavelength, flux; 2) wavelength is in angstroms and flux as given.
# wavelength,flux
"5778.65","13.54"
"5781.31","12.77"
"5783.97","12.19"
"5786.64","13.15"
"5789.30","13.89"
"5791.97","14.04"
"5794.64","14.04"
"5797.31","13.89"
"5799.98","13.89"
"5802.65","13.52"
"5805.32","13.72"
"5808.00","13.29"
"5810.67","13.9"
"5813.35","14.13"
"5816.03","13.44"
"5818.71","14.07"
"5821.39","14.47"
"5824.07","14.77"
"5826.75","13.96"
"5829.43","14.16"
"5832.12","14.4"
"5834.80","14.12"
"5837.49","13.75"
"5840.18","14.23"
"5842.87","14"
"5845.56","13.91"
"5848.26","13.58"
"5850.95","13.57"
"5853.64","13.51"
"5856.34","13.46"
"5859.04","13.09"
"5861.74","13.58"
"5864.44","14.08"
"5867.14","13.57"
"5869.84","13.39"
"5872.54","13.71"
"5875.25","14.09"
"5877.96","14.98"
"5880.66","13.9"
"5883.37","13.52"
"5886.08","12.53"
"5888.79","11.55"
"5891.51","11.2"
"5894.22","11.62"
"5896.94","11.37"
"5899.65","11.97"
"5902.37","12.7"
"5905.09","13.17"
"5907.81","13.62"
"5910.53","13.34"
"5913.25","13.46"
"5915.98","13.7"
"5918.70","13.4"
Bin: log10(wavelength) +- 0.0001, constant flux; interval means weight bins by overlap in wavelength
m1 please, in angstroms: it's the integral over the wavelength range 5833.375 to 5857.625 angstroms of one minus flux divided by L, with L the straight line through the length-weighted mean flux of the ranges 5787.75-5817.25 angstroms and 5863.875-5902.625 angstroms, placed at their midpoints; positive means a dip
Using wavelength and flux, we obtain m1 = -0.84 angstroms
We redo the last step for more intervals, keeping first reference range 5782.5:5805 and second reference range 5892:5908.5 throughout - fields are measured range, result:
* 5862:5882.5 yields -2.1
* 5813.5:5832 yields -1.3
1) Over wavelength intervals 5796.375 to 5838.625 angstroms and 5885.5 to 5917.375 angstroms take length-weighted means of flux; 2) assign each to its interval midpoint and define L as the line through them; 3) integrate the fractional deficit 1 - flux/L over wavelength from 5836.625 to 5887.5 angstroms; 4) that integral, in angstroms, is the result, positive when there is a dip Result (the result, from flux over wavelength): -2.0 angstroms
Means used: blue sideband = 14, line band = 13.7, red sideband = 12.5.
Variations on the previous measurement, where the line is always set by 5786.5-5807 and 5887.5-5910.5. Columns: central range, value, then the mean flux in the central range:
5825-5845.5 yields -1.38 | 14.1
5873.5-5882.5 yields -1.23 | 14.2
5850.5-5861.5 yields -0.45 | 13.4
